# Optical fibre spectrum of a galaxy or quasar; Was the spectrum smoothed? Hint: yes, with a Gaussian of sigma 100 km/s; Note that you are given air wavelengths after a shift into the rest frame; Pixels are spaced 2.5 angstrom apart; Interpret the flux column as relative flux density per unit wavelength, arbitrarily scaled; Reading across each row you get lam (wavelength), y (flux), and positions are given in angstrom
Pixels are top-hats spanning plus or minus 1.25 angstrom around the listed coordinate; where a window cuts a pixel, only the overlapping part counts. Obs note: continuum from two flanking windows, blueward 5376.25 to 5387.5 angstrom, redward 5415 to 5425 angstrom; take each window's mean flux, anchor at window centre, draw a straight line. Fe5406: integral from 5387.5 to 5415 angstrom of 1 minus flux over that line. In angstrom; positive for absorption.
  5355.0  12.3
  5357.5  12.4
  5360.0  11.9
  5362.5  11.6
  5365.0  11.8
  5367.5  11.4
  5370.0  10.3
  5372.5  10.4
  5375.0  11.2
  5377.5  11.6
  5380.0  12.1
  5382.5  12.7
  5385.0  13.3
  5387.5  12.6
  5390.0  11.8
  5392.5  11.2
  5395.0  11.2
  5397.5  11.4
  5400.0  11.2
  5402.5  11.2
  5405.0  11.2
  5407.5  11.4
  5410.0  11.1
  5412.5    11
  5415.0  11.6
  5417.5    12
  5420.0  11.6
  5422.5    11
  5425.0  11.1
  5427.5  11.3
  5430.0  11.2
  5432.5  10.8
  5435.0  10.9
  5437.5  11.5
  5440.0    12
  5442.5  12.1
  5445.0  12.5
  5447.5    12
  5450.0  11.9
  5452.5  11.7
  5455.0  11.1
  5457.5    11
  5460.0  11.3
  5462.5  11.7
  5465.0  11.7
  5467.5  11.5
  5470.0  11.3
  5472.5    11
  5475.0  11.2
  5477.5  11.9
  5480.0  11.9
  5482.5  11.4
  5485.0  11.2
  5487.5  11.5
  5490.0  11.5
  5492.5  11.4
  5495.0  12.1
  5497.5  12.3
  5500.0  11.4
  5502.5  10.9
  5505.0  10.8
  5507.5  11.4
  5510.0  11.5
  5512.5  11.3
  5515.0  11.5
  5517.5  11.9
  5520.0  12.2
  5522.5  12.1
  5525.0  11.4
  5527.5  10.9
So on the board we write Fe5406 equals 1.4 angstrom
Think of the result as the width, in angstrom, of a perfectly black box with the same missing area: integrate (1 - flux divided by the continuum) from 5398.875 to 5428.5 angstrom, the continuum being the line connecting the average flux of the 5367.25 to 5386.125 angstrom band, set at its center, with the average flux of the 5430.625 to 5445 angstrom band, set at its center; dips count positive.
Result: 0.7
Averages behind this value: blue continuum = 11.6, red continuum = 11.5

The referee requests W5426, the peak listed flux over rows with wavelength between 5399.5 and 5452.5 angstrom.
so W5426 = 12.5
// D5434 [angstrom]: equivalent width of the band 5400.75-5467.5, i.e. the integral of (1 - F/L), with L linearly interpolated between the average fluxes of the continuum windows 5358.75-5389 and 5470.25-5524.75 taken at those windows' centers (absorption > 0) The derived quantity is 1.06 angstrom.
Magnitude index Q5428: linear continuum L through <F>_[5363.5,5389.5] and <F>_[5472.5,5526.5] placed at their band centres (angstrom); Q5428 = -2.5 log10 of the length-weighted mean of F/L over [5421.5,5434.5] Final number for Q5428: 0.056 mag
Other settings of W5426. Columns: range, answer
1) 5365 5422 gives 13.3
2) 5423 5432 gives 11.3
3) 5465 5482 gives 11.9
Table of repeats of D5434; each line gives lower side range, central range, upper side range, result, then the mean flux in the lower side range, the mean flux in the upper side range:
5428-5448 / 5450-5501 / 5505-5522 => 0.4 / 11.6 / 11.6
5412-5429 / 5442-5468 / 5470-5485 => -0.6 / 11.4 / 11.4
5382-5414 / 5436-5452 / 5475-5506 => -0.6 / 11.6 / 11.5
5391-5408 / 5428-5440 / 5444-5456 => 0.5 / 11.3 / 11.8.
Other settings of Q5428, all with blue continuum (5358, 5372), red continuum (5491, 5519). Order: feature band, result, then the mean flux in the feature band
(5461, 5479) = 0.00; 11.5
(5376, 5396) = -0.06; 12.1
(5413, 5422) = -0.02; 11.6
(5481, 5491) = 0.01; 11.4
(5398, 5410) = 0.02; 11.2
